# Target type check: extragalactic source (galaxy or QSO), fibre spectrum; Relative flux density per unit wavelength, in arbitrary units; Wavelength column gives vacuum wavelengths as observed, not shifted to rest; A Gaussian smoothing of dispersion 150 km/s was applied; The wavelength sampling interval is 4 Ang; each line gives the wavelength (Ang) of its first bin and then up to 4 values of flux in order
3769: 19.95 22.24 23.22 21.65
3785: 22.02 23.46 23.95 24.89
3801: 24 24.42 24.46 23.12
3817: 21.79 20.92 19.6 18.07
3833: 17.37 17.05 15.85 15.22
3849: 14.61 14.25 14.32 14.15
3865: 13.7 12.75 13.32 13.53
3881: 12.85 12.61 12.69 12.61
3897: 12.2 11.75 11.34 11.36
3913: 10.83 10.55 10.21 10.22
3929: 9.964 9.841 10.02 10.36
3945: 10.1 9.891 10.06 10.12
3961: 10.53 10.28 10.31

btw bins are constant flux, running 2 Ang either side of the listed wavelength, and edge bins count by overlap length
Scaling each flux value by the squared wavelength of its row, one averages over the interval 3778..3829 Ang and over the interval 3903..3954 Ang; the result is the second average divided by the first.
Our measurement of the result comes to 0.49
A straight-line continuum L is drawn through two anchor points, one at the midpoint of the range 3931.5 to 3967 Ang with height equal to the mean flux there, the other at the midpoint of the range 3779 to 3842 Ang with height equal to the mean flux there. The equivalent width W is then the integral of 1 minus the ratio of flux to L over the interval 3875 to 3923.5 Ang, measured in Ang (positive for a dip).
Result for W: 8.09 Ang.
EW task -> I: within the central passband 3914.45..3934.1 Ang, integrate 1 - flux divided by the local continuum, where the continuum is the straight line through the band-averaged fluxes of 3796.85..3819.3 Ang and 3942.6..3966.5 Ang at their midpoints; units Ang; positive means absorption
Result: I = 4.2 Ang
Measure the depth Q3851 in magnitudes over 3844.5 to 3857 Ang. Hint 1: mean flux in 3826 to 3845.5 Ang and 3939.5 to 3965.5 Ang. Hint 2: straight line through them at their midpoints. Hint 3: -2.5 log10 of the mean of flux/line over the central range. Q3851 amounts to 0.11 mag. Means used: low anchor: 17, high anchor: 10.2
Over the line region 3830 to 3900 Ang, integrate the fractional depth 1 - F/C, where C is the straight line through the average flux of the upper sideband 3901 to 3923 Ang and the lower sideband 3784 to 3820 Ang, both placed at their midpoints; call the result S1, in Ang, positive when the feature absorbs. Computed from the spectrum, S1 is 9.2 Ang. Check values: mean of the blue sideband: 23.5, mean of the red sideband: 10.9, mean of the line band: 14.1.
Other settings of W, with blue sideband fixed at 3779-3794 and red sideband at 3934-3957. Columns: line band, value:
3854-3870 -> 2.8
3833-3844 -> 1.2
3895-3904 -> 1.2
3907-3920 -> 1.8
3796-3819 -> -2.9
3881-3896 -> 2.0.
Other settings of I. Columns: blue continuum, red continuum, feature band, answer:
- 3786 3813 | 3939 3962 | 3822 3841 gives 2.85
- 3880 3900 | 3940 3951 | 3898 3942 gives 2.32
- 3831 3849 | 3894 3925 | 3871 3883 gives 0.24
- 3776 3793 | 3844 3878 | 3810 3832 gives -2.54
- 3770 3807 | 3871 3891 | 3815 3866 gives 2.38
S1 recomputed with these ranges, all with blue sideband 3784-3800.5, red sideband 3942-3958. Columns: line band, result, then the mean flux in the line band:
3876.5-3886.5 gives 1.91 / 12.9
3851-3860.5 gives 2.05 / 14.3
